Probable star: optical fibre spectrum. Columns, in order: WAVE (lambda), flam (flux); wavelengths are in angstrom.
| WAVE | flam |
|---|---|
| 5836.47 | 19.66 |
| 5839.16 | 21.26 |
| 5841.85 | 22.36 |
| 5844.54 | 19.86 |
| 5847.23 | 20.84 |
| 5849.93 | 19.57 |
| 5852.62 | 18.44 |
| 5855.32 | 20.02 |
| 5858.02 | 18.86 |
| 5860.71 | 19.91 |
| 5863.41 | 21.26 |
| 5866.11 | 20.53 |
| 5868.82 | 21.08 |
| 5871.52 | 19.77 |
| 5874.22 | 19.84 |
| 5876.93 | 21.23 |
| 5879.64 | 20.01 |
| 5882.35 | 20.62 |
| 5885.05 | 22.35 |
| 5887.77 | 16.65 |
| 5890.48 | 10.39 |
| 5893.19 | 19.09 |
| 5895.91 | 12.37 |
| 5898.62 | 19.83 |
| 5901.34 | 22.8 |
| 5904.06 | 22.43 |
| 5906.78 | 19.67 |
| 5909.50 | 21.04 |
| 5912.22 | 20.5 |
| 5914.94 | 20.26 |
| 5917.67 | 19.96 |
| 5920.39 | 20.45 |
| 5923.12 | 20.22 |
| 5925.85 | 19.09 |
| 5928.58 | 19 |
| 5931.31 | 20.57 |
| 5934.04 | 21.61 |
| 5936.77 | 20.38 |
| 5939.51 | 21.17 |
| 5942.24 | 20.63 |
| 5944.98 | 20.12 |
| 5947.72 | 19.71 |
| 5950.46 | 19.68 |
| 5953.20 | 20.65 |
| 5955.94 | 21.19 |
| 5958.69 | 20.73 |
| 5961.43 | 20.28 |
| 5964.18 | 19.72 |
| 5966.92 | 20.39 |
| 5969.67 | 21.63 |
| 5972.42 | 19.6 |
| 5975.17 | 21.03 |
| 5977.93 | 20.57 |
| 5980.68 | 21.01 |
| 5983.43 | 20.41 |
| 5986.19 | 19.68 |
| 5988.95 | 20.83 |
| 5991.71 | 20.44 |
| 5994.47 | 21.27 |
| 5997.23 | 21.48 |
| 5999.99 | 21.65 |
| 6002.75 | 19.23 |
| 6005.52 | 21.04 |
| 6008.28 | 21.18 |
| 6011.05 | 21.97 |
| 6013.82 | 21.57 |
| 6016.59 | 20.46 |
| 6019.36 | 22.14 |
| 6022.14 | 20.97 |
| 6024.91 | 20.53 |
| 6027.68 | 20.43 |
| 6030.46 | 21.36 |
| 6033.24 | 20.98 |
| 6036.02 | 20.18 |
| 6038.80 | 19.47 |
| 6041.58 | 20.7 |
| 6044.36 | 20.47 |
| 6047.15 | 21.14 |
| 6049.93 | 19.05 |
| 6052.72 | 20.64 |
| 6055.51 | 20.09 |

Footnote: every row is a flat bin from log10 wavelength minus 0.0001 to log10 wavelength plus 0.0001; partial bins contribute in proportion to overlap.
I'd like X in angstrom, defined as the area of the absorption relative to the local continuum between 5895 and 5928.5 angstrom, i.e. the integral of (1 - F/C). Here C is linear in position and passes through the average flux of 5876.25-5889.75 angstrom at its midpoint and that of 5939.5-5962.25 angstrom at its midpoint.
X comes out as 0.1 angstrom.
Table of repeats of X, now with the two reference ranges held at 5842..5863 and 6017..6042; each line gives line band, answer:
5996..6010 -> -0.22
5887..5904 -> 2.37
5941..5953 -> 0.15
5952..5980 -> -0.22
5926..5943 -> -0.15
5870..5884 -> -0.25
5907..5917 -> -0.14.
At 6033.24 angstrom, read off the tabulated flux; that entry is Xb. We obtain 20.98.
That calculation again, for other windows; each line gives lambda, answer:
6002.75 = 19.23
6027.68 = 20.43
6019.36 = 22.14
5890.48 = 10.39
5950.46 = 19.68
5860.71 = 19.91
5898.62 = 19.83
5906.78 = 19.67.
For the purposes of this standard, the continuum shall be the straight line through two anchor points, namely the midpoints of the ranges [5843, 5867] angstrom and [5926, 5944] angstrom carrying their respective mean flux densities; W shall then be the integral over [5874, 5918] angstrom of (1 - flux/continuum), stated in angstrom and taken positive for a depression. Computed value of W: 1.9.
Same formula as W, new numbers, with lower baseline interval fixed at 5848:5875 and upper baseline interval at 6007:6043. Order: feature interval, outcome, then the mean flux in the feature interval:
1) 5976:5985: 0.0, 20.7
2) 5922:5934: 0.3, 19.9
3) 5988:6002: -0.2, 21.1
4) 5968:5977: -0.1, 20.7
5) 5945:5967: 0.2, 20.3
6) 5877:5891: 0.9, 18.7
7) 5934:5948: -0.1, 20.6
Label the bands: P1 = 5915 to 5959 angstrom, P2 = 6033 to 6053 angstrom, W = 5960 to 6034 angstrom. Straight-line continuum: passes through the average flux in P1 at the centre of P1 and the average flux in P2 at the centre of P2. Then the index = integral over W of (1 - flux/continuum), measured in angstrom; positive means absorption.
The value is -1.9 angstrom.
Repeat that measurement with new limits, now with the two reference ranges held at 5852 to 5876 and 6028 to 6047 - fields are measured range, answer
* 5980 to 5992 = 0.0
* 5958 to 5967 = 0.0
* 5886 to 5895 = 2.0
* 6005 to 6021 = -0.7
